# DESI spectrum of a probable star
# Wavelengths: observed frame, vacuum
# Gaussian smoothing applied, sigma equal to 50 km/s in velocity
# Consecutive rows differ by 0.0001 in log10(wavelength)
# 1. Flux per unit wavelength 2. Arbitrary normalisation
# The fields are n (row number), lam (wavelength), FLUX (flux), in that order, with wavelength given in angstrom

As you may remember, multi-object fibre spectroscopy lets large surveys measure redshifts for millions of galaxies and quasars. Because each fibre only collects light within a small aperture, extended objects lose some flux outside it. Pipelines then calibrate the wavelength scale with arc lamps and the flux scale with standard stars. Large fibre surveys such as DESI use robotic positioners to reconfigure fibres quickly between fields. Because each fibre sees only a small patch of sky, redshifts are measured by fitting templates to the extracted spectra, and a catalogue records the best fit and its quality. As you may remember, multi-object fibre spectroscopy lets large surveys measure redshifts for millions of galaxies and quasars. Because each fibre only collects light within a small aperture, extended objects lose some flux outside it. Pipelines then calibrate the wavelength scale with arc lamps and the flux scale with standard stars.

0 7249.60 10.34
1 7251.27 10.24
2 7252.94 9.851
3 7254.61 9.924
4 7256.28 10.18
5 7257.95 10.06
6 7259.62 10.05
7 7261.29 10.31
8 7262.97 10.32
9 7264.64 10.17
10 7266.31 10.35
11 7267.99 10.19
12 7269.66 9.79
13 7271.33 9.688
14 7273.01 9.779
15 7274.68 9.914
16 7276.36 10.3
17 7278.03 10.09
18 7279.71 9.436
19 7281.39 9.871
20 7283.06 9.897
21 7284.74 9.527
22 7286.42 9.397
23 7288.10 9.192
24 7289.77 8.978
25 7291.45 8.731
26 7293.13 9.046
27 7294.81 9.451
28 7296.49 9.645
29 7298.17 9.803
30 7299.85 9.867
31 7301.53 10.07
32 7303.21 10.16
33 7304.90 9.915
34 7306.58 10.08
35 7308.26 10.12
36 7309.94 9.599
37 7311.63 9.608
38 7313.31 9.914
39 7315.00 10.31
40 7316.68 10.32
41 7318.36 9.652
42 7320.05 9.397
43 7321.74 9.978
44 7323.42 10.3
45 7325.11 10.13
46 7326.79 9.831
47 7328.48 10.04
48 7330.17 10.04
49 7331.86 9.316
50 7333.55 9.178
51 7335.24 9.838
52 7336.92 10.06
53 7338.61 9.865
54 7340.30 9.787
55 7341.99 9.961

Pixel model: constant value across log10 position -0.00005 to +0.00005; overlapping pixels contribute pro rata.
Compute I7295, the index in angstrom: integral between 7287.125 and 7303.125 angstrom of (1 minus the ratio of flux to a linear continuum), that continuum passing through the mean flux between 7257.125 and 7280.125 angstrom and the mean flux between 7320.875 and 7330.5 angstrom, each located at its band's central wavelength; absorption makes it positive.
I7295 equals 0.9 angstrom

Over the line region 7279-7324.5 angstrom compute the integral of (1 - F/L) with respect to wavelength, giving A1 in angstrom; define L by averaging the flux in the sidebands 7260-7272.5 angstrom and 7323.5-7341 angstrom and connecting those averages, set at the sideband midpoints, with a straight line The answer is 1.1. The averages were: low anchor 10.1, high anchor 9.83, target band 9.72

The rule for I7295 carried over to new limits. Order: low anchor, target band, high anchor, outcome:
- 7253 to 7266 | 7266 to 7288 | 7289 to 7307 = 0.15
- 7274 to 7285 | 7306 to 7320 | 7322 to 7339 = -0.06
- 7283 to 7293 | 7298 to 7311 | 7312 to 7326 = -0.44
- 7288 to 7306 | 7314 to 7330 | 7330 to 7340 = -0.57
